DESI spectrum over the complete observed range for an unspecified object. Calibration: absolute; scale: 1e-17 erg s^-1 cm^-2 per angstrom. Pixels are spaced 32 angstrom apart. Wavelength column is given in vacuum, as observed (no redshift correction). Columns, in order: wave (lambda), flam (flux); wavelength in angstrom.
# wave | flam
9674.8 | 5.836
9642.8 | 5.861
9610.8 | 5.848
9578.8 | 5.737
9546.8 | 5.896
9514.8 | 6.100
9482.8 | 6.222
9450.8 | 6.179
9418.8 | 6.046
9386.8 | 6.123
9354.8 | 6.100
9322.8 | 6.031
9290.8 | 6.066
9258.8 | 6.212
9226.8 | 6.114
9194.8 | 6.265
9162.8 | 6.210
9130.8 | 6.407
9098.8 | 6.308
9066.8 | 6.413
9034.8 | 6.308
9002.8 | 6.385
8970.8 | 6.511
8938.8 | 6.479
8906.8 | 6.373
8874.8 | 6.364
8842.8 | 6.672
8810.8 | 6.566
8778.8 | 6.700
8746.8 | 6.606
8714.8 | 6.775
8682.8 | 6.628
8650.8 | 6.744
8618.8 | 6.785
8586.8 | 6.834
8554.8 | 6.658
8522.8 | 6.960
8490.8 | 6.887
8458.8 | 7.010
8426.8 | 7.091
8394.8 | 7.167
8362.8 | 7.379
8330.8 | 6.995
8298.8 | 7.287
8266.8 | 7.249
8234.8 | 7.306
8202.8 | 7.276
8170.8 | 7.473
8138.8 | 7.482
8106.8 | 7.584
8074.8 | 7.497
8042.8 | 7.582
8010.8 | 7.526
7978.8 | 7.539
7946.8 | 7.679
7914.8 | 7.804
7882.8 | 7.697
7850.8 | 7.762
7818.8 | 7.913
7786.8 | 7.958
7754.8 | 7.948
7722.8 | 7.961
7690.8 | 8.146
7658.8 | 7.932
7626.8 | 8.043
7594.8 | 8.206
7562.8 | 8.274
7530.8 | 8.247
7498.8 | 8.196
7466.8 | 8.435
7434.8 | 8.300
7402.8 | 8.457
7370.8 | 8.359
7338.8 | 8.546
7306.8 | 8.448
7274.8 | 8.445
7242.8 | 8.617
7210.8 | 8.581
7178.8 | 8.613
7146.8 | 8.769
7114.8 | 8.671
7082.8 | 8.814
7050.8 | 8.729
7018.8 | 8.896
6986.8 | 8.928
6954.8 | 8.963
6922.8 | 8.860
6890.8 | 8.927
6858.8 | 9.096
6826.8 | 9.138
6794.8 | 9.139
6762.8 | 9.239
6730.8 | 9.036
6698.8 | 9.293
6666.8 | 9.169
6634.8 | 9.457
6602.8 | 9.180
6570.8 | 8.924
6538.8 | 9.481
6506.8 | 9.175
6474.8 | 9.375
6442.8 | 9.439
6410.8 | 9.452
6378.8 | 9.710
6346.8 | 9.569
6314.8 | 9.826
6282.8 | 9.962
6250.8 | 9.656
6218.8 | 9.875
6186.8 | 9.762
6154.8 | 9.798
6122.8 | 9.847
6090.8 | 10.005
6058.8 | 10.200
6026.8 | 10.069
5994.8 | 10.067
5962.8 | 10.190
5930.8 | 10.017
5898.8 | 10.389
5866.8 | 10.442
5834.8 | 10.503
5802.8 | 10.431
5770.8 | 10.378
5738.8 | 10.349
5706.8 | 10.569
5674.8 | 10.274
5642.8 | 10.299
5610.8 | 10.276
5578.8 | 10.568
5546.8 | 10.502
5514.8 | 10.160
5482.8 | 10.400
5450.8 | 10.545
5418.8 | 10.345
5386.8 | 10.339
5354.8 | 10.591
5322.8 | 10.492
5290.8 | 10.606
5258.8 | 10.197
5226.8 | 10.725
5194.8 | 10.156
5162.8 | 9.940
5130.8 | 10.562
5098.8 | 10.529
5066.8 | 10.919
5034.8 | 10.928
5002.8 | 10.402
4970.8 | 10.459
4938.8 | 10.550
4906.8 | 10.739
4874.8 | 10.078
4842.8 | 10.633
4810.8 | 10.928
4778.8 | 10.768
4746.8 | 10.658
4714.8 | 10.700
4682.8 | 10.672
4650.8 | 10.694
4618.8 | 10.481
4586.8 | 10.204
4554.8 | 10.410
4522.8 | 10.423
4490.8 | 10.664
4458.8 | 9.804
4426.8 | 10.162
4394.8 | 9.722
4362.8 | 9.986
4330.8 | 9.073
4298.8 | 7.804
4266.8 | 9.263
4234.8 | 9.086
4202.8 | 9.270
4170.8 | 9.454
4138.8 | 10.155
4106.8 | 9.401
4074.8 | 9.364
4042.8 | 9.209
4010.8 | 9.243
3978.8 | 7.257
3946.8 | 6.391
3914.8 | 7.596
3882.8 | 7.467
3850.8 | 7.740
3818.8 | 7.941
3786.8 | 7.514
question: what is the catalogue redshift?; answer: 0.000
